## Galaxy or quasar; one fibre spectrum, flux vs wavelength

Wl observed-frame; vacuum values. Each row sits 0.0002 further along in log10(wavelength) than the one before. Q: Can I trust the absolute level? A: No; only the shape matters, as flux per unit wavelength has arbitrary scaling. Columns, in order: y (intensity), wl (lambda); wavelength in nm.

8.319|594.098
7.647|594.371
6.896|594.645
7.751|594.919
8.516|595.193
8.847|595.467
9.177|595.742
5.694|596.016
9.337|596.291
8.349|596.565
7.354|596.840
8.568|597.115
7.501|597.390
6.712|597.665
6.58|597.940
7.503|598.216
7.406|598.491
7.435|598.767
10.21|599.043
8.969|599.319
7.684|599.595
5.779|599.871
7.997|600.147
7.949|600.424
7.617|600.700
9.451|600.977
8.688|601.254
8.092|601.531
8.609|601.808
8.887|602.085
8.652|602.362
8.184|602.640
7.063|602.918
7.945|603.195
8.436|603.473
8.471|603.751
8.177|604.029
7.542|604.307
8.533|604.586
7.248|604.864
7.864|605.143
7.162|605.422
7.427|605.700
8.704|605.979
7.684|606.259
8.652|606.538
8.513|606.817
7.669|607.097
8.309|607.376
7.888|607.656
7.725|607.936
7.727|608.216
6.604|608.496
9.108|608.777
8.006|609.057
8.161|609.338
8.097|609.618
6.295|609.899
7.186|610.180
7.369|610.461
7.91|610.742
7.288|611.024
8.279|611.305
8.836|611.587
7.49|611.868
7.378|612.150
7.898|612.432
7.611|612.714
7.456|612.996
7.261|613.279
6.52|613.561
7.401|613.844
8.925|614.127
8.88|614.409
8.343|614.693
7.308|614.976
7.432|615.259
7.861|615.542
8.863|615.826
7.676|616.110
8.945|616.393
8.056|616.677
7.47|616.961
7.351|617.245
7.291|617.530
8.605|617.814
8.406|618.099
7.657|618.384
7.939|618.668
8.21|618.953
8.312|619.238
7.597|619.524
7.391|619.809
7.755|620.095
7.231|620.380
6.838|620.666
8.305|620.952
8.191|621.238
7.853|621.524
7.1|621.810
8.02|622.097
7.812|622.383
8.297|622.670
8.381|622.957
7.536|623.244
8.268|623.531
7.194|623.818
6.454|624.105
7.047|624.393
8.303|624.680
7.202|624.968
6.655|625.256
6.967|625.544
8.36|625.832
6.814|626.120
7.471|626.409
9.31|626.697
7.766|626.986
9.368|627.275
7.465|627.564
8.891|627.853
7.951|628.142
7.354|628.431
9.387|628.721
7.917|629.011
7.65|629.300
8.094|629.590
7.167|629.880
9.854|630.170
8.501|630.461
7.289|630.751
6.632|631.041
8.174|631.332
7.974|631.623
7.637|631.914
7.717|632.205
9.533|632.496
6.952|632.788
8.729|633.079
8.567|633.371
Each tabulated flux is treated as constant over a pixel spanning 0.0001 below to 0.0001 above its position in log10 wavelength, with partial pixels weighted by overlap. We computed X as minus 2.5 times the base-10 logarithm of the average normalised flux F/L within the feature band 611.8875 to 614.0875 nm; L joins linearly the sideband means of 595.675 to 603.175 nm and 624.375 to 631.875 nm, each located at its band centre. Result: 0.07 mag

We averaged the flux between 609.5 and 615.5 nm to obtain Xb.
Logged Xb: 7.68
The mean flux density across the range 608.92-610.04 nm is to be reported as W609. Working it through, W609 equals 7.64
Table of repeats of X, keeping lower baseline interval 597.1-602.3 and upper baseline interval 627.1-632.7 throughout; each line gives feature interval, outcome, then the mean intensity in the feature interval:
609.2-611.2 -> 0.08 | 7.49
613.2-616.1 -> 0.02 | 7.88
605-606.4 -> 0.03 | 7.77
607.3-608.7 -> 0.05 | 7.68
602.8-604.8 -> 0.00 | 8.01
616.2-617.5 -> 0.02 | 7.89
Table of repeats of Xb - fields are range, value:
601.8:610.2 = 7.95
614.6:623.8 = 7.87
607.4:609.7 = 7.93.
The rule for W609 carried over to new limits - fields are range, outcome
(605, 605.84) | 7.49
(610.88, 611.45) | 7.78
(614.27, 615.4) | 7.98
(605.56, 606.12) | 8.06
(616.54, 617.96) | 7.75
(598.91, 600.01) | 8.15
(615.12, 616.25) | 7.96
